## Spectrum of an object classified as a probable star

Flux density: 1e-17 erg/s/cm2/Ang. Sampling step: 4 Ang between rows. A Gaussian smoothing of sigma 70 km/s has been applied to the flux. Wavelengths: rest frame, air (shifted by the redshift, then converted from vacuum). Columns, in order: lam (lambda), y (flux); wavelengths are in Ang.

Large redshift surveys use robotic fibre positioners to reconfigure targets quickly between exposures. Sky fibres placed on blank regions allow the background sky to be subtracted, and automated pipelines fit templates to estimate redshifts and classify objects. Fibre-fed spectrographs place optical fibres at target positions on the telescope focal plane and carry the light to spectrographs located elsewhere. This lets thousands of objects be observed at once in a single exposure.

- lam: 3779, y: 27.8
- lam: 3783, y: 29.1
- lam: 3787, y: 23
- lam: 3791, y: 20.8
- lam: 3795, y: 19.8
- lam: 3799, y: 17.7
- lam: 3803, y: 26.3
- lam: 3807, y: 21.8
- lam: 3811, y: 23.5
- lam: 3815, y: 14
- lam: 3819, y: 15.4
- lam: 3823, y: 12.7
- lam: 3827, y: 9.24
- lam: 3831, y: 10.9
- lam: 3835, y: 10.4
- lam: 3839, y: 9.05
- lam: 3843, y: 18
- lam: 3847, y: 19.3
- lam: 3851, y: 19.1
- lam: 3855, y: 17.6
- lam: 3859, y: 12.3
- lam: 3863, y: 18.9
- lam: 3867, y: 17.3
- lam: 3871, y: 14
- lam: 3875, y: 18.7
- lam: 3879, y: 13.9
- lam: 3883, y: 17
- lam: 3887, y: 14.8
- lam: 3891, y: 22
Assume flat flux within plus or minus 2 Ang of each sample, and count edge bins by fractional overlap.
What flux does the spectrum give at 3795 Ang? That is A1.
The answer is 19.8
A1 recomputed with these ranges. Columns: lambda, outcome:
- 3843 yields 18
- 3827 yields 9.24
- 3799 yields 17.7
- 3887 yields 14.8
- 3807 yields 21.8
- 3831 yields 10.9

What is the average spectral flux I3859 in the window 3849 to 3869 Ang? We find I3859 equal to 17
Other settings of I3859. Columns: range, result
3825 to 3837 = 10.2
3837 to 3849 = 15.4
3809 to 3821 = 17.6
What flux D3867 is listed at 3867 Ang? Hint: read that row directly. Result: 17.3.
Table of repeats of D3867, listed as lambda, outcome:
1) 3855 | 17.6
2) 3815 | 14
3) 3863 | 18.9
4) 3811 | 23.5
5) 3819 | 15.4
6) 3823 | 12.7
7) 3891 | 22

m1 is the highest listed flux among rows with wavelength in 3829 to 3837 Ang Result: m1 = 10.9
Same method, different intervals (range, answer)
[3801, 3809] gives 26.3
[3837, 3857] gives 19.3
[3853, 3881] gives 18.9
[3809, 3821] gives 23.5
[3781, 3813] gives 29.1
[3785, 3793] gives 23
